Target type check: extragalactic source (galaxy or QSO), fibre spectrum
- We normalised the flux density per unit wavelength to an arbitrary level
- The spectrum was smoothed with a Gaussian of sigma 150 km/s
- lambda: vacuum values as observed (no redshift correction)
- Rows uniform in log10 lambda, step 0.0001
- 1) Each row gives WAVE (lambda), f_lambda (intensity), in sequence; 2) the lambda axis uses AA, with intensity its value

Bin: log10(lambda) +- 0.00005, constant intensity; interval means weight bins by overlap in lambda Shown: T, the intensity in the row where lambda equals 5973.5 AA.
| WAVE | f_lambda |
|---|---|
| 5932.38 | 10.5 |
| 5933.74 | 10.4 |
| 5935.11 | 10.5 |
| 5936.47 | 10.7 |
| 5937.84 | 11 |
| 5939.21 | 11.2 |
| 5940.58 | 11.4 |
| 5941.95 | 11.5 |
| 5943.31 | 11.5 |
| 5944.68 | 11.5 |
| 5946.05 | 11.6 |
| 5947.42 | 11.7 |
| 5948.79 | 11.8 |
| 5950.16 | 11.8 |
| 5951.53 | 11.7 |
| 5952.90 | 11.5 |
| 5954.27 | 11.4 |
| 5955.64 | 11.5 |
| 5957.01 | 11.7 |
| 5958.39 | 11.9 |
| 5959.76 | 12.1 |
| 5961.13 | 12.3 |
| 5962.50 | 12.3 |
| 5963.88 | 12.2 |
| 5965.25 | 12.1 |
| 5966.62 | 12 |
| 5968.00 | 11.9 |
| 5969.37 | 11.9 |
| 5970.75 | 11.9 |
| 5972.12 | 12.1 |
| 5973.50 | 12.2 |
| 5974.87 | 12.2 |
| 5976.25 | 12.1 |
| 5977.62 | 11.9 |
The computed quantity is 12.2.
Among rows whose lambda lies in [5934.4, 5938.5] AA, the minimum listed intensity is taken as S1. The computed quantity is 10.5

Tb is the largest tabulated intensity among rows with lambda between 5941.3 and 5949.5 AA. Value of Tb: 11.8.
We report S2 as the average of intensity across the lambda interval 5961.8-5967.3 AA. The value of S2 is 12.2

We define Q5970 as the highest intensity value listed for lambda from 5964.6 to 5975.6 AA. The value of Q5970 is 12.2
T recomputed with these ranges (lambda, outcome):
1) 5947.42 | 11.7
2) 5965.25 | 12.1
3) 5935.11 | 10.5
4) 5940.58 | 11.4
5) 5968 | 11.9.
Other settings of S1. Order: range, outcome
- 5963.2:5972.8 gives 11.9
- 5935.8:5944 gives 10.7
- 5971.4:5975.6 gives 12.1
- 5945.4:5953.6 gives 11.5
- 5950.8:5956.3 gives 11.4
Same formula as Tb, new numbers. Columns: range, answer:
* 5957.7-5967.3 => 12.3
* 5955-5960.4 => 12.1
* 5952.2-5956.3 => 11.5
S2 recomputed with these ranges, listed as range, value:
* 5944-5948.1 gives 11.6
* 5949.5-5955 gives 11.6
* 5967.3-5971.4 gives 11.9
